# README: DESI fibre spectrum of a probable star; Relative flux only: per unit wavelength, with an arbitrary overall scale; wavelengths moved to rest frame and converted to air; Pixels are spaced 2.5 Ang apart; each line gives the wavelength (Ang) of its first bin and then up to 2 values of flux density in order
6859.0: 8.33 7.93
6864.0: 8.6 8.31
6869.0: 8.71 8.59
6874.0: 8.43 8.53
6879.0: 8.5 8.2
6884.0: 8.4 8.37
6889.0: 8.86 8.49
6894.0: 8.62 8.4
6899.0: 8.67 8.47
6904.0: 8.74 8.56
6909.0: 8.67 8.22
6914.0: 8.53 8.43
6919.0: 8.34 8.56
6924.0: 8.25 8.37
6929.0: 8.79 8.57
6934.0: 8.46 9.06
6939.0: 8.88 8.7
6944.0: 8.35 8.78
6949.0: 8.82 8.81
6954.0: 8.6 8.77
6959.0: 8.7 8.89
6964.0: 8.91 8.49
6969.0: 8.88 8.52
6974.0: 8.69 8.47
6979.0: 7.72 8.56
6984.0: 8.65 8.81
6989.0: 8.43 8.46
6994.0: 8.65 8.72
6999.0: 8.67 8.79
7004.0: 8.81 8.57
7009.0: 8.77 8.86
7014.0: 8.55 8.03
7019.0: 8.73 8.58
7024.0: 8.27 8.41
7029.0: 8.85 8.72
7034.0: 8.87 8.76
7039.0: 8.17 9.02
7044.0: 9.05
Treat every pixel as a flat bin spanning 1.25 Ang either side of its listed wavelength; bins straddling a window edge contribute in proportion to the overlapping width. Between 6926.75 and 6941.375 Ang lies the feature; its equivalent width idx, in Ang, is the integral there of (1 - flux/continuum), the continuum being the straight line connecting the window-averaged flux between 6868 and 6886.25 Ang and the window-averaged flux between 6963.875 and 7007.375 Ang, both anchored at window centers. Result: -0.3 Ang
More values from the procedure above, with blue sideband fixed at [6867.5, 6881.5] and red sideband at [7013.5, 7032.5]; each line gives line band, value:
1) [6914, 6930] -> 0.1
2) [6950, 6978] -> -0.6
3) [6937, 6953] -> -0.4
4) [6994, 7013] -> -0.5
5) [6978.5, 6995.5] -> 0.0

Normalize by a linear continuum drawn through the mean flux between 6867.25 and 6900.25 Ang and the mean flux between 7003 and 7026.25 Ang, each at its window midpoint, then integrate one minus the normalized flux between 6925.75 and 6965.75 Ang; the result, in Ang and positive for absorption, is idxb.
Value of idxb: -0.8 Ang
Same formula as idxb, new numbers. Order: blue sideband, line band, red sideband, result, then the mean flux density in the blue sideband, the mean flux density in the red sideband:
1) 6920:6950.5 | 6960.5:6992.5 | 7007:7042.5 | 0.2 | 8.63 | 8.61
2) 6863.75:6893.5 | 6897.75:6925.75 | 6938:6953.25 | 0.4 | 8.5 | 8.72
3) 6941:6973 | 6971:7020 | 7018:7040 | 0.4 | 8.71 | 8.6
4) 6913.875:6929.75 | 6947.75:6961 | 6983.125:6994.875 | -0.4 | 8.45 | 8.6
